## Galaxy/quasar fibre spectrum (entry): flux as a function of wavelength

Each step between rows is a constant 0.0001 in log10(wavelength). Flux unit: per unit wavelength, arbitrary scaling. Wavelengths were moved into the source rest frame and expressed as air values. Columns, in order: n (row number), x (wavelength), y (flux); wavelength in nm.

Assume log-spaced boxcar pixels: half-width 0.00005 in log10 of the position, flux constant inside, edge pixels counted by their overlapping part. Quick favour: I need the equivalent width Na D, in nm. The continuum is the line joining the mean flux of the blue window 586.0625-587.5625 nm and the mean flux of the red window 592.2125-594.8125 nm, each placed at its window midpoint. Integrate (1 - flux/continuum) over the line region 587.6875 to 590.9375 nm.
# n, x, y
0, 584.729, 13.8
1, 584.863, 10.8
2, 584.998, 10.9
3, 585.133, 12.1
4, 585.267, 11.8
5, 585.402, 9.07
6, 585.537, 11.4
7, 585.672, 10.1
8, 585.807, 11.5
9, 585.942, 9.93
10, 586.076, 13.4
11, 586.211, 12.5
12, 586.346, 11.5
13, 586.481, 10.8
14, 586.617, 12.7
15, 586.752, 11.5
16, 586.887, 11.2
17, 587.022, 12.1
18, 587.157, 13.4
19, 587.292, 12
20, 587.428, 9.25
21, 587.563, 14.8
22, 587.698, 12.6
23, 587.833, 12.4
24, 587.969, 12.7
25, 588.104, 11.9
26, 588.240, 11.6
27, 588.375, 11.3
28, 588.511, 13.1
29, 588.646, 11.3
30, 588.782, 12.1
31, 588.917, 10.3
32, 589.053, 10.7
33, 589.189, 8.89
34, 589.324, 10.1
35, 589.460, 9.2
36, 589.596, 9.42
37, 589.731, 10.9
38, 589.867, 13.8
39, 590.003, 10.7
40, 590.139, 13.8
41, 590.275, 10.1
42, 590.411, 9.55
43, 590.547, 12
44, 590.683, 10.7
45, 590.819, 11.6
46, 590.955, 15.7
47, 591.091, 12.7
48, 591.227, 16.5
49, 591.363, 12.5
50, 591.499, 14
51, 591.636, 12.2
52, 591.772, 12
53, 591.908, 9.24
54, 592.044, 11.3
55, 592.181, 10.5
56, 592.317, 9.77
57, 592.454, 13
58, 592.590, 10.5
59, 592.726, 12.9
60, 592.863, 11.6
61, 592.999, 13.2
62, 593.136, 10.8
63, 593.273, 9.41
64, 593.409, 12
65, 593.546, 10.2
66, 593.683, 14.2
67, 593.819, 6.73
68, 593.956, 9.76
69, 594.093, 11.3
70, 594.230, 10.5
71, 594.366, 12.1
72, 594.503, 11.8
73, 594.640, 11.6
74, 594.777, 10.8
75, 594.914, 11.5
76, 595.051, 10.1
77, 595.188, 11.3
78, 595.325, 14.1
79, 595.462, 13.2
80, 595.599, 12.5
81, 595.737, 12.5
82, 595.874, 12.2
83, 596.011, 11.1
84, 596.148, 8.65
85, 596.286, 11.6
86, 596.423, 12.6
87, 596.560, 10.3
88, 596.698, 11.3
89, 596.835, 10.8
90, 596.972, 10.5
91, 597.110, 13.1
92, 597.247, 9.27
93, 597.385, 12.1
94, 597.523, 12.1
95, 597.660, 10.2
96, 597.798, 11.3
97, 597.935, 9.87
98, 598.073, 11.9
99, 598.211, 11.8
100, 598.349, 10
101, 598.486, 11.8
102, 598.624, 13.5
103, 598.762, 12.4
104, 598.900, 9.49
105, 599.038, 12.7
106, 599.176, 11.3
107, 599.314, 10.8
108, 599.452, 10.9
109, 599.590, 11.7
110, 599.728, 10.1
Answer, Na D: 0.09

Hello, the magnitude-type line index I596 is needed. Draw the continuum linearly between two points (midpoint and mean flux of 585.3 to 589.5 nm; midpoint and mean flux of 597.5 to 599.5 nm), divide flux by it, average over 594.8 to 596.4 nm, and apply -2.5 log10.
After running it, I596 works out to -0.03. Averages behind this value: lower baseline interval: 11.5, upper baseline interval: 11.3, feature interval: 11.7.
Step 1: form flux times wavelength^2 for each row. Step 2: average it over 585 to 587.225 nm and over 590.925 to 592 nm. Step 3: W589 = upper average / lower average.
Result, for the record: 1.14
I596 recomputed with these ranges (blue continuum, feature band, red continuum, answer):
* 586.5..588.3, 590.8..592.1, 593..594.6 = -0.132 mag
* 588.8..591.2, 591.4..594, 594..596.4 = 0.018 mag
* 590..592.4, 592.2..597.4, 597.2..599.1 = 0.030 mag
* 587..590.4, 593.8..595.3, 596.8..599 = 0.044 mag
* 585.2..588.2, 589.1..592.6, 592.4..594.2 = -0.019 mag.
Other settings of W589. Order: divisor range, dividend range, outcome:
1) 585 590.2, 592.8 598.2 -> 1.01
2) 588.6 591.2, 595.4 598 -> 1.02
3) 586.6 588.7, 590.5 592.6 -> 1.02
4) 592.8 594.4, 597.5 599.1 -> 1.06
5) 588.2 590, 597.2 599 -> 1.06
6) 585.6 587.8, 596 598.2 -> 0.97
